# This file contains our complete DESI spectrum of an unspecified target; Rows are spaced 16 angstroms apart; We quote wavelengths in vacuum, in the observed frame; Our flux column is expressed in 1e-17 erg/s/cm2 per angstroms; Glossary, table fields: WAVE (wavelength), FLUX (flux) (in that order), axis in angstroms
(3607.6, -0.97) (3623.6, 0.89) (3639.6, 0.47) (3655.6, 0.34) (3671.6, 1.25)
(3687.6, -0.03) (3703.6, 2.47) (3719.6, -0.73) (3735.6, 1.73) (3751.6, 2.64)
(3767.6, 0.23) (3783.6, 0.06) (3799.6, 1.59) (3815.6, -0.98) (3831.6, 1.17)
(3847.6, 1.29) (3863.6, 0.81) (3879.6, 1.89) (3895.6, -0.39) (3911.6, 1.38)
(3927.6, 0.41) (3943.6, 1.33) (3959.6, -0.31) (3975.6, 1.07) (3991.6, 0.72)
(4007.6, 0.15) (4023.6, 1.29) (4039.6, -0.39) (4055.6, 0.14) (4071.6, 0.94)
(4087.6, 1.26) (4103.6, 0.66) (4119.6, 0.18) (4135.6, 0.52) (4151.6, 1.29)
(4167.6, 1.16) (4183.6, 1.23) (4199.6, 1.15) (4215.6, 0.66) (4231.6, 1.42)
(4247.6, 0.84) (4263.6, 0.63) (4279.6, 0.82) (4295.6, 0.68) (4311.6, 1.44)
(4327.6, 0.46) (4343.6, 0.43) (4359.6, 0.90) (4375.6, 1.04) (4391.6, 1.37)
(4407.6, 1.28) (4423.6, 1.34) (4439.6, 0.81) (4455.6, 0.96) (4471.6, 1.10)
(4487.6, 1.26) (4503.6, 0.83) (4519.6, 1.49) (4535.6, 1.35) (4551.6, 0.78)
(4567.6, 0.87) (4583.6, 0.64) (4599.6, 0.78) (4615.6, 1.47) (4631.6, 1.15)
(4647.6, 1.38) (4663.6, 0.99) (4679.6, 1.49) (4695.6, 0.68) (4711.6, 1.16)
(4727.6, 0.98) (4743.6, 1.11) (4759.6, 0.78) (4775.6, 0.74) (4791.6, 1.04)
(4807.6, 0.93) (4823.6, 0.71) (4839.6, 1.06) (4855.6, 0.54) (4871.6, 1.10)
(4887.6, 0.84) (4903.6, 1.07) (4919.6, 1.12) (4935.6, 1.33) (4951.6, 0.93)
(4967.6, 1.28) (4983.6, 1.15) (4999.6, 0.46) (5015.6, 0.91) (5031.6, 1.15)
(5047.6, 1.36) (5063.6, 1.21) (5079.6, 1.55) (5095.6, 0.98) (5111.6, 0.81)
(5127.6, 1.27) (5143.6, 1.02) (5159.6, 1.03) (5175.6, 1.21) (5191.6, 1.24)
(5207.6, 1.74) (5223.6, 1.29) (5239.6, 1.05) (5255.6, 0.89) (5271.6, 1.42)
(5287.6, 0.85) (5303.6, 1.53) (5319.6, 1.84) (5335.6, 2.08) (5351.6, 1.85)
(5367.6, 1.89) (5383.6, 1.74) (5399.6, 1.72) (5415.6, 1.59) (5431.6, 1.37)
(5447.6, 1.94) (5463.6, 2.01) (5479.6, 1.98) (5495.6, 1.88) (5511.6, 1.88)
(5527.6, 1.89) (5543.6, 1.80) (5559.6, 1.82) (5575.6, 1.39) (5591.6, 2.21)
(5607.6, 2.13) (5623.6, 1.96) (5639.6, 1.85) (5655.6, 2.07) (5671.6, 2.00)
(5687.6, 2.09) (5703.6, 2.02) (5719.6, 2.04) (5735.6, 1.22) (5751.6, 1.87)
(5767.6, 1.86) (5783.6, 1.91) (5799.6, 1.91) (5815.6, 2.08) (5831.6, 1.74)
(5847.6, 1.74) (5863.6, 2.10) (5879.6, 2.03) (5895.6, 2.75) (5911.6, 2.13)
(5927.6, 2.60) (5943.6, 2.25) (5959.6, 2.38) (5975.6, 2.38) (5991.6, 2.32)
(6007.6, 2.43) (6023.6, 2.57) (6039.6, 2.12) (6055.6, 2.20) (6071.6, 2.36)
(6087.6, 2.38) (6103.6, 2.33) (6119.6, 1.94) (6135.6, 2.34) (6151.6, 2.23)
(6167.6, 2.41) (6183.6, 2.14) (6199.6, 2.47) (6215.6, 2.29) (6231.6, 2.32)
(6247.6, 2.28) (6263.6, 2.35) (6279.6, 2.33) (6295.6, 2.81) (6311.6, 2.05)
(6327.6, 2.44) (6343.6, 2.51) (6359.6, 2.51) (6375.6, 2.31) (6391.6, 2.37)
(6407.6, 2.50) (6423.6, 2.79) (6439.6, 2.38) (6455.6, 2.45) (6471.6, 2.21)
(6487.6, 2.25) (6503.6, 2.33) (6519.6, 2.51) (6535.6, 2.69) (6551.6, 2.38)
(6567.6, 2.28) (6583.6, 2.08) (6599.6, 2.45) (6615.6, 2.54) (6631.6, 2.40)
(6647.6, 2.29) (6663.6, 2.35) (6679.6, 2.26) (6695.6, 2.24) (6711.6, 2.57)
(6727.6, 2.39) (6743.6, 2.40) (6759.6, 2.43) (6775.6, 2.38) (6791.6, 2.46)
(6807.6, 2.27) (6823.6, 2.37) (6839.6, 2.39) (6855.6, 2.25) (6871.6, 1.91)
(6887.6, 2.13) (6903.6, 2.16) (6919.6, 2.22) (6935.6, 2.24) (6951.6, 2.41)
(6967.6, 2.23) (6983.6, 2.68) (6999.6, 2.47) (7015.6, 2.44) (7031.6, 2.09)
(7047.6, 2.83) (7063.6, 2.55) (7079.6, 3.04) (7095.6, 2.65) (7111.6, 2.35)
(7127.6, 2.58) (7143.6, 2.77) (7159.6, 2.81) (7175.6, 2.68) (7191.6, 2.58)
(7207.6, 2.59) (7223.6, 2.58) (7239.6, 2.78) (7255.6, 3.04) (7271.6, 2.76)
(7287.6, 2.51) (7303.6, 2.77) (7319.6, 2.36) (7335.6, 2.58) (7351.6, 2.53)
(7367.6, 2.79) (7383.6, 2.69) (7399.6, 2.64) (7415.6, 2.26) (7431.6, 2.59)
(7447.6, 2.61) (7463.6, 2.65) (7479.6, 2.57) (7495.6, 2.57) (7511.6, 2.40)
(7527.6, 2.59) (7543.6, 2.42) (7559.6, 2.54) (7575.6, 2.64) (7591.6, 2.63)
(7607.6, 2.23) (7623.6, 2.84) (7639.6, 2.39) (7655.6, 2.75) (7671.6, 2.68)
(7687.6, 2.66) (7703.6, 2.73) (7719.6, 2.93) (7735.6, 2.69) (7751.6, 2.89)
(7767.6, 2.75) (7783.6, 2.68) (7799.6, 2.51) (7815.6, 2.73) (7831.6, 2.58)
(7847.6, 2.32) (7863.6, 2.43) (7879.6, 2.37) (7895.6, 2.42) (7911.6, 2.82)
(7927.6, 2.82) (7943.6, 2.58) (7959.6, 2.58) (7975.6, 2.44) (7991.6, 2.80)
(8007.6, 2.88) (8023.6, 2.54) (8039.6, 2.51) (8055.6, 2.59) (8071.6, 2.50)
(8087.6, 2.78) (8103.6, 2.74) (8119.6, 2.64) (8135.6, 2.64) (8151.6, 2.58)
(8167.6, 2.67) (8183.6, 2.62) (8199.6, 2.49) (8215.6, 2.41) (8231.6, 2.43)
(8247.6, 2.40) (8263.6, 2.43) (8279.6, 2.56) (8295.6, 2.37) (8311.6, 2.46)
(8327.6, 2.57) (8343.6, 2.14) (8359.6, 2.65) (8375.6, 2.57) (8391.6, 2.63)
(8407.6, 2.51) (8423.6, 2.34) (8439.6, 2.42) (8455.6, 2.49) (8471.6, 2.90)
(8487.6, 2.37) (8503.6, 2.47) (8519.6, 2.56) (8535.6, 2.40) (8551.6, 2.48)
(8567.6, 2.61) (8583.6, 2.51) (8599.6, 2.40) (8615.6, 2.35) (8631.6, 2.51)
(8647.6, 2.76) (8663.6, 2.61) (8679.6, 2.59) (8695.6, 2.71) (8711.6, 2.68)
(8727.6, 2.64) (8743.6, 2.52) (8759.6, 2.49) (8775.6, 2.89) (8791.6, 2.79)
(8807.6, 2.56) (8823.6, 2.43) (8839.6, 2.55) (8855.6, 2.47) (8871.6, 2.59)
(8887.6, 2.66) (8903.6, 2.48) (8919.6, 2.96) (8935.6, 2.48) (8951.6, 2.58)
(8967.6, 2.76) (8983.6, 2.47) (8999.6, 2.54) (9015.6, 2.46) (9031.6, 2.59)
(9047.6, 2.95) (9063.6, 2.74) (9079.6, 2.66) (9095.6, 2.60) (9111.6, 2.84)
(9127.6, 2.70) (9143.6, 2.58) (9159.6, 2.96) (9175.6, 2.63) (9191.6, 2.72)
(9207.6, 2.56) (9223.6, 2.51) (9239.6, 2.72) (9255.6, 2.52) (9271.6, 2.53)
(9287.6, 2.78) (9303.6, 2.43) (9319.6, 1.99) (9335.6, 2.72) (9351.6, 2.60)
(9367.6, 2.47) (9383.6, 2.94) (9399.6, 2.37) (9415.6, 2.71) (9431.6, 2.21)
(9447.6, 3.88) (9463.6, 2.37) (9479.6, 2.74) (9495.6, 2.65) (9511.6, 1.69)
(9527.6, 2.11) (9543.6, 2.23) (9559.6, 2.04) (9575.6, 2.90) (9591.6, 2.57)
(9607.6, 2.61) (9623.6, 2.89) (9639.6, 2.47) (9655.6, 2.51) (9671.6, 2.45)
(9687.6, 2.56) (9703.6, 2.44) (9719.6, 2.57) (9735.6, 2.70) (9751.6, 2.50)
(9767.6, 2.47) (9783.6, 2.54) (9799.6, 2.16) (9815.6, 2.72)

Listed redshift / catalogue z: 0.33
